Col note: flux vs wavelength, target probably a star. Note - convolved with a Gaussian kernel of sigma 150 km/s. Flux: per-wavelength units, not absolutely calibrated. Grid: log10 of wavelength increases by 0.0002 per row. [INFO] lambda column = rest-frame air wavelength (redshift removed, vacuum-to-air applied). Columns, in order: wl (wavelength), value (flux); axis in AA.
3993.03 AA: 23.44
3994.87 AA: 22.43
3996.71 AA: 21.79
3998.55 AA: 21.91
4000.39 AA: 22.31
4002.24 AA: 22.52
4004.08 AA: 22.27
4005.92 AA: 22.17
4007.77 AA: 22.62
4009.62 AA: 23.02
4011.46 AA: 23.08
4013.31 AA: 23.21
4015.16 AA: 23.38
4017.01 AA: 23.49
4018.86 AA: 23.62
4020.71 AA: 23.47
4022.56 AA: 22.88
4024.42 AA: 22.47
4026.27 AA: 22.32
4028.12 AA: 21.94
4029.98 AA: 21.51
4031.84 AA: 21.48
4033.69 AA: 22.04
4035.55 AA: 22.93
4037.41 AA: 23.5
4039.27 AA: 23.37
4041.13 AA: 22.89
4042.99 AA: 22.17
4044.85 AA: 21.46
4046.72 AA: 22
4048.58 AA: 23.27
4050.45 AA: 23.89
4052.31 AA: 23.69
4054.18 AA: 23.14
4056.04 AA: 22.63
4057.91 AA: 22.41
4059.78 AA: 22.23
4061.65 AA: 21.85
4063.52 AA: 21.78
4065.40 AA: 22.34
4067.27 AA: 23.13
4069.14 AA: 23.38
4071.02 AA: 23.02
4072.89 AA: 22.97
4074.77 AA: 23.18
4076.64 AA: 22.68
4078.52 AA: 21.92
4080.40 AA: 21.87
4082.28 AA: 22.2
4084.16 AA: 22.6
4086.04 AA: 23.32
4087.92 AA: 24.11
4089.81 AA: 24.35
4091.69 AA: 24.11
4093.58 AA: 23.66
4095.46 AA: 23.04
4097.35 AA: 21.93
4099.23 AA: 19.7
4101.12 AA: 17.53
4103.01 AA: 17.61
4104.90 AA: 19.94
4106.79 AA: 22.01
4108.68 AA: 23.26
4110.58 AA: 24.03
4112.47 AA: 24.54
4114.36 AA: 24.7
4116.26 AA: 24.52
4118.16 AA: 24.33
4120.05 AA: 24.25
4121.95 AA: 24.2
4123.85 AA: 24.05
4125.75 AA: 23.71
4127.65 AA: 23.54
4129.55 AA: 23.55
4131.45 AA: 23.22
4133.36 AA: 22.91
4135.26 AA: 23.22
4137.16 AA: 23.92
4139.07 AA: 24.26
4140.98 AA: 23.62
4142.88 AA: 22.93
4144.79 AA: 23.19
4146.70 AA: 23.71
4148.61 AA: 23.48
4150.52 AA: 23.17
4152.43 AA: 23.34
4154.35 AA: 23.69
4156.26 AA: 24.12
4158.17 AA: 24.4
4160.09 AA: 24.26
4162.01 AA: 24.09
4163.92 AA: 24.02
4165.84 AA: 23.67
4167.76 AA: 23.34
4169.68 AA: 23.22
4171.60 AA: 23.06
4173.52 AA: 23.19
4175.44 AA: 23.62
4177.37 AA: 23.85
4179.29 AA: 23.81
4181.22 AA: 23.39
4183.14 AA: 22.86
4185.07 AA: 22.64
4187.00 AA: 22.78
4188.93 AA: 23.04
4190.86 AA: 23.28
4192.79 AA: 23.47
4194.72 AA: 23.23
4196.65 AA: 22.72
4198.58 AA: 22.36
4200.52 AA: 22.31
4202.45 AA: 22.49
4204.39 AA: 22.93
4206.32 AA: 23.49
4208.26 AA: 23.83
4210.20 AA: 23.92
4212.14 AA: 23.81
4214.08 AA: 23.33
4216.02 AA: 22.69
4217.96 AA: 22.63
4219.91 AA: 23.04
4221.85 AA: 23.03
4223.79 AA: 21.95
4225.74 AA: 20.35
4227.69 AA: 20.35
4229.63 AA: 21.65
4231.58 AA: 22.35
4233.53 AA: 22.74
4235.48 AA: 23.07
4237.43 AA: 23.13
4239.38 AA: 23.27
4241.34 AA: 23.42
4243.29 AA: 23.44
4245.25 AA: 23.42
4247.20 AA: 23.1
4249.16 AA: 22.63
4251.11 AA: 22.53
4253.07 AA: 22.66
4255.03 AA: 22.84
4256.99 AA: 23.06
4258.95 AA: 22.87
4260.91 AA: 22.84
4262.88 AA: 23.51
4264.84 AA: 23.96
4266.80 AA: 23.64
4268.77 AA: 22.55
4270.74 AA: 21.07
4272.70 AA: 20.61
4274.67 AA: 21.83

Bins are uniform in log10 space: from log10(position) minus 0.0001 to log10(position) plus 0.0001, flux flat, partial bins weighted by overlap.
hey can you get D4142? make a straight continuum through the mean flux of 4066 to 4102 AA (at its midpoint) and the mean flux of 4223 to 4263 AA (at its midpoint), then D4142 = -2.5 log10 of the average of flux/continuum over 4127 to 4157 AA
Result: -0.04 mag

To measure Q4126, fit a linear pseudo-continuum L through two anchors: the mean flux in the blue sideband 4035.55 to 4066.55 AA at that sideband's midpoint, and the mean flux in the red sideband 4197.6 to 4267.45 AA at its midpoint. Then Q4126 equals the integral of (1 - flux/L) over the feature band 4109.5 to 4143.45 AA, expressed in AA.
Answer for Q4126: -1.7 AA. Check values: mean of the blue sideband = 22.7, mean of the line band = 23.9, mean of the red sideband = 22.8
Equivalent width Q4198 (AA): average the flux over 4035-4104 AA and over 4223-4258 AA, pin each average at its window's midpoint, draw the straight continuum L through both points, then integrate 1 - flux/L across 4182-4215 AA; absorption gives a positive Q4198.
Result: -0.81 AA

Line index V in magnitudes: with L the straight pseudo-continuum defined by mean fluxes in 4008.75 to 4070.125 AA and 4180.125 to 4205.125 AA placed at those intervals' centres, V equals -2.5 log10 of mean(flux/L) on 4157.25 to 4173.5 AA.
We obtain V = -0.04 mag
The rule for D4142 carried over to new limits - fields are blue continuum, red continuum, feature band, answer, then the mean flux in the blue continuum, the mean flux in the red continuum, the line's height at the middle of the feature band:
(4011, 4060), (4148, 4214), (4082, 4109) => 0.05 mag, 22.8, 23.4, 23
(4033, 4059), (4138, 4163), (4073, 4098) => 0.01 mag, 22.8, 23.7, 23.2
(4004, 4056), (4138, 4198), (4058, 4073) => 0.02 mag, 22.8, 23.5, 22.9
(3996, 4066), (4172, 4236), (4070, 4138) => -0.01 mag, 22.6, 22.9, 22.7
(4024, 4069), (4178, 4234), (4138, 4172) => -0.04 mag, 22.5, 22.8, 22.7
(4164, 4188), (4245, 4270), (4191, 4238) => 0.02 mag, 23.3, 23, 23.2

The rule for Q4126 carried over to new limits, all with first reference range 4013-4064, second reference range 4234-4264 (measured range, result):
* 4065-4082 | 0.02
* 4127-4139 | -0.32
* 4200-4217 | -0.18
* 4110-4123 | -0.89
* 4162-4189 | -0.51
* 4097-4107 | 1.45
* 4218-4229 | 0.57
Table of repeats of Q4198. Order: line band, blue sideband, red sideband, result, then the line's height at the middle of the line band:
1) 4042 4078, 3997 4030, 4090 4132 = 0.1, 22.8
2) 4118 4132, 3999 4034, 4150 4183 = -0.3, 23.4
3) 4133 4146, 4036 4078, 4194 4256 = -0.4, 22.8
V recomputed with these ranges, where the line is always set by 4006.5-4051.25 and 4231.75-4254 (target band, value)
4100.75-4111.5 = 0.10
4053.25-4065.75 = 0.02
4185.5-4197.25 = -0.01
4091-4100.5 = 0.03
